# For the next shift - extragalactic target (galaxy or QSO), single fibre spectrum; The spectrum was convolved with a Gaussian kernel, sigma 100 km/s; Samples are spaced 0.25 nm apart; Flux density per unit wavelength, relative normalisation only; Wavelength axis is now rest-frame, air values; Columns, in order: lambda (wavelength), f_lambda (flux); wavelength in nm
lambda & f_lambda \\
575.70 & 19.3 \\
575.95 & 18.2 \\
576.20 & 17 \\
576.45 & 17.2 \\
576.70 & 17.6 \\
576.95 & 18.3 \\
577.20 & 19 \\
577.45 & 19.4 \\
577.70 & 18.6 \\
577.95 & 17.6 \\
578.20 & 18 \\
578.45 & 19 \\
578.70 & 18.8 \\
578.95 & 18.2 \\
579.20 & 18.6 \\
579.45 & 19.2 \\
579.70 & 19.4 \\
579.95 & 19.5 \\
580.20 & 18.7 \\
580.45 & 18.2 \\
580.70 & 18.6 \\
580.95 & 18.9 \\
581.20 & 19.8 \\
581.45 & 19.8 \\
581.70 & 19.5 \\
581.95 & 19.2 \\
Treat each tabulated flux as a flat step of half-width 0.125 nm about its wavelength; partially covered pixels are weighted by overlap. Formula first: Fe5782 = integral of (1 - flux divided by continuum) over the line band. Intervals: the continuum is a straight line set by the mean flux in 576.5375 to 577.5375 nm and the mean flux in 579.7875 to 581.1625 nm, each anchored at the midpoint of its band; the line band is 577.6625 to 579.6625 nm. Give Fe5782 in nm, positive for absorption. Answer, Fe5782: 0.01 nm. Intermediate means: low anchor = 18.5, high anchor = 18.9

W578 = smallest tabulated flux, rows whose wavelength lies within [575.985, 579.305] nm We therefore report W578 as 17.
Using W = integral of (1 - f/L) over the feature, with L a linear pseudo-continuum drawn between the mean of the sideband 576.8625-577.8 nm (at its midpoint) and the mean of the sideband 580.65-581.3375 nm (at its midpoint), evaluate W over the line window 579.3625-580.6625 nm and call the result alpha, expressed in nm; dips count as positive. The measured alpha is 0.01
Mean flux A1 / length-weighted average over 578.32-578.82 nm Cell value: 18.9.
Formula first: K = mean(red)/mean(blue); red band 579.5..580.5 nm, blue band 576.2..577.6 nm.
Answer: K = 1.0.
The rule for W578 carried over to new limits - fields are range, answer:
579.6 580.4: 18.7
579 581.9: 18.2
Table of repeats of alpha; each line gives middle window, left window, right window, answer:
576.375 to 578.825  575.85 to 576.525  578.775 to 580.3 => -0.04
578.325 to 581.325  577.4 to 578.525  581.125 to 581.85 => 0.03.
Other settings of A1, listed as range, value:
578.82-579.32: 18.4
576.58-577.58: 18.6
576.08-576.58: 17.1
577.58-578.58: 18.3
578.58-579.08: 18.5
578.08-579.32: 18.5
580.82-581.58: 19.5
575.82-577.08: 17.7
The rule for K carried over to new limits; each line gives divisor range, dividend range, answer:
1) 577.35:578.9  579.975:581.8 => 1.03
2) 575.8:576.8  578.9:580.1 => 1.08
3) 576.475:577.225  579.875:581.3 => 1.05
